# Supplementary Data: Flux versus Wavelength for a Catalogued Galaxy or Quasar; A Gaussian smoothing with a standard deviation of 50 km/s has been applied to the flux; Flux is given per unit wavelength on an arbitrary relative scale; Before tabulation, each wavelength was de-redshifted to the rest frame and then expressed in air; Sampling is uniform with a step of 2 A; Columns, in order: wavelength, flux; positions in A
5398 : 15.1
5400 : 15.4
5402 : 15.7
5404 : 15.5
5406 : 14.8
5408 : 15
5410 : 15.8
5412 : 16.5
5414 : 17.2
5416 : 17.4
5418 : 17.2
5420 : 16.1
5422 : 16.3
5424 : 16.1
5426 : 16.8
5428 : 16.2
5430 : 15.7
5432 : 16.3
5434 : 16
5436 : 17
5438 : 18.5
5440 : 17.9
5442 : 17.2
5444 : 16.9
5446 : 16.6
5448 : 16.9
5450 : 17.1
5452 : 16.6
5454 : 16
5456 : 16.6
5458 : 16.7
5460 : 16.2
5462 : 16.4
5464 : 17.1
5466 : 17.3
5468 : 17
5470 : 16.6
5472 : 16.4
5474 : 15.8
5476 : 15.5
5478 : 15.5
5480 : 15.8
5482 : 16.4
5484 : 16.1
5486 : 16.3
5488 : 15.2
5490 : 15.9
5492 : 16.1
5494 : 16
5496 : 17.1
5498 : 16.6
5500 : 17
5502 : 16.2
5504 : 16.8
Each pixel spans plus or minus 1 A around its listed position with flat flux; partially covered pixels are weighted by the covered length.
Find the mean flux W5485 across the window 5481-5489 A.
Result 16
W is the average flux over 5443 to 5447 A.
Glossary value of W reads 16.8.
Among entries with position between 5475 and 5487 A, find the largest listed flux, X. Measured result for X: 16.4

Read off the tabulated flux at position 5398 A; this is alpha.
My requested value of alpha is 15.1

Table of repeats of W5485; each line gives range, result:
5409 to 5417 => 16.7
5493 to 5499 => 16.6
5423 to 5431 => 16.2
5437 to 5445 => 17.6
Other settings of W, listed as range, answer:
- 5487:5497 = 16.1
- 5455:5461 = 16.5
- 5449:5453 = 16.9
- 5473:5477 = 15.7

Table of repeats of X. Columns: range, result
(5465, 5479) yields 17.3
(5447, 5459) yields 17.1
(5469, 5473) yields 16.6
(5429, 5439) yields 18.5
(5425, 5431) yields 16.8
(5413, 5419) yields 17.4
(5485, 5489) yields 16.3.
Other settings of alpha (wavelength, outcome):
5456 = 16.6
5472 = 16.4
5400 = 15.4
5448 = 16.9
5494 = 16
